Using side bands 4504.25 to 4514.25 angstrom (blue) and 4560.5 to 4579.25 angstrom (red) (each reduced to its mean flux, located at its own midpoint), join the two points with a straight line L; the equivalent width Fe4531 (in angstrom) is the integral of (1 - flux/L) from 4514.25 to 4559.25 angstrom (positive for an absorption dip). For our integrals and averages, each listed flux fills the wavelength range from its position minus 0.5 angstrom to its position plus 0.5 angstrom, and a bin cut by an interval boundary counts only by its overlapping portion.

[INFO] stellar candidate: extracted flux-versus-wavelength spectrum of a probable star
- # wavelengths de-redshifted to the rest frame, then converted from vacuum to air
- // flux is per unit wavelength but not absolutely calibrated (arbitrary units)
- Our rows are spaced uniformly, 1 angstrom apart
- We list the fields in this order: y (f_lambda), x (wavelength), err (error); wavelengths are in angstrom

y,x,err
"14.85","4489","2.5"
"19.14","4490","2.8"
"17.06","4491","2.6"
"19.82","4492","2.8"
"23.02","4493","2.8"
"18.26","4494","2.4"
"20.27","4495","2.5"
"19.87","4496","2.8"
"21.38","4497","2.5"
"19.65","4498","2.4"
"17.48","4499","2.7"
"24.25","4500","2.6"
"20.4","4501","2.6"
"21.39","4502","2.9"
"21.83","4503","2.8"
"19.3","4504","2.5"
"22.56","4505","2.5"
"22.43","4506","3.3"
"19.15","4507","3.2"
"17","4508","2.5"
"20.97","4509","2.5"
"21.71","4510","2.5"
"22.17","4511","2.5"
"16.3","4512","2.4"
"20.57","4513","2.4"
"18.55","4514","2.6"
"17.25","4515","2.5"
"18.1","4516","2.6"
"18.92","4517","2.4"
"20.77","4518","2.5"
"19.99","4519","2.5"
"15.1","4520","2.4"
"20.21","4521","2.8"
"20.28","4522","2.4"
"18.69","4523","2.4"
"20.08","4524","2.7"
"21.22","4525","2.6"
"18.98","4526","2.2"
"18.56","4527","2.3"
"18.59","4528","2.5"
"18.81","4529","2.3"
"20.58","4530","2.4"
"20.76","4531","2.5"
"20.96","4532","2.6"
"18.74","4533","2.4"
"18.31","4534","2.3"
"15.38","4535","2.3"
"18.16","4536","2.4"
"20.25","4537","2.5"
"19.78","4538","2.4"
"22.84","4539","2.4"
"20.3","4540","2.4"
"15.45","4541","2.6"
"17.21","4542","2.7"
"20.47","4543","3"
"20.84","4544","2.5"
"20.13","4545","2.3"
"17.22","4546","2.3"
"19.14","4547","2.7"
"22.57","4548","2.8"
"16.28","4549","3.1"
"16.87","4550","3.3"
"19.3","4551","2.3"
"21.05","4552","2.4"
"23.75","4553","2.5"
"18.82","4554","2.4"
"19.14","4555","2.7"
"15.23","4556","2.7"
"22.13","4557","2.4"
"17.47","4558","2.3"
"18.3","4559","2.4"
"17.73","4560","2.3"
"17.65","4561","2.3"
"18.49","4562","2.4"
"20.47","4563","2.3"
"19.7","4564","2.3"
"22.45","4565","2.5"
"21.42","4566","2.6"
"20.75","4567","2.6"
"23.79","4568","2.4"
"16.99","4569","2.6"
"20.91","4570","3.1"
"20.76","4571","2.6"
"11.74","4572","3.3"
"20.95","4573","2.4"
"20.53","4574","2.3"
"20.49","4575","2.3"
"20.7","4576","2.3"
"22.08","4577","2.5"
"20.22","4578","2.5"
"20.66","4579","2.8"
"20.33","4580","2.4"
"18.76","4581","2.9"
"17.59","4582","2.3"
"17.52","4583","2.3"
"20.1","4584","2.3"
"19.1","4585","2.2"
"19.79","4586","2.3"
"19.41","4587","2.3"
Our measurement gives 2.1 angstrom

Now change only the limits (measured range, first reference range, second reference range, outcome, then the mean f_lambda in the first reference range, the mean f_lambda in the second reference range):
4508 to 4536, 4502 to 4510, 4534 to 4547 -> 0.89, 20.6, 19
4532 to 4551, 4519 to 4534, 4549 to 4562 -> 0.15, 19.4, 18.8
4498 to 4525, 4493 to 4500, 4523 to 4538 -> -0.18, 20.1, 19.2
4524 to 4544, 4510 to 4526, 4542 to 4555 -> 0.16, 19.3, 19.6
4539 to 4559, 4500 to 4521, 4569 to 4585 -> 0.43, 19.8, 19.5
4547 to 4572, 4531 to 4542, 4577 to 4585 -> -0.32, 19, 19.5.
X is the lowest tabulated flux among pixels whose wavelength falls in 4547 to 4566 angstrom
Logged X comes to 15.23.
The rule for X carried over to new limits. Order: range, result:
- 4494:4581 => 11.74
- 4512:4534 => 15.1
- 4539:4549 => 15.45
